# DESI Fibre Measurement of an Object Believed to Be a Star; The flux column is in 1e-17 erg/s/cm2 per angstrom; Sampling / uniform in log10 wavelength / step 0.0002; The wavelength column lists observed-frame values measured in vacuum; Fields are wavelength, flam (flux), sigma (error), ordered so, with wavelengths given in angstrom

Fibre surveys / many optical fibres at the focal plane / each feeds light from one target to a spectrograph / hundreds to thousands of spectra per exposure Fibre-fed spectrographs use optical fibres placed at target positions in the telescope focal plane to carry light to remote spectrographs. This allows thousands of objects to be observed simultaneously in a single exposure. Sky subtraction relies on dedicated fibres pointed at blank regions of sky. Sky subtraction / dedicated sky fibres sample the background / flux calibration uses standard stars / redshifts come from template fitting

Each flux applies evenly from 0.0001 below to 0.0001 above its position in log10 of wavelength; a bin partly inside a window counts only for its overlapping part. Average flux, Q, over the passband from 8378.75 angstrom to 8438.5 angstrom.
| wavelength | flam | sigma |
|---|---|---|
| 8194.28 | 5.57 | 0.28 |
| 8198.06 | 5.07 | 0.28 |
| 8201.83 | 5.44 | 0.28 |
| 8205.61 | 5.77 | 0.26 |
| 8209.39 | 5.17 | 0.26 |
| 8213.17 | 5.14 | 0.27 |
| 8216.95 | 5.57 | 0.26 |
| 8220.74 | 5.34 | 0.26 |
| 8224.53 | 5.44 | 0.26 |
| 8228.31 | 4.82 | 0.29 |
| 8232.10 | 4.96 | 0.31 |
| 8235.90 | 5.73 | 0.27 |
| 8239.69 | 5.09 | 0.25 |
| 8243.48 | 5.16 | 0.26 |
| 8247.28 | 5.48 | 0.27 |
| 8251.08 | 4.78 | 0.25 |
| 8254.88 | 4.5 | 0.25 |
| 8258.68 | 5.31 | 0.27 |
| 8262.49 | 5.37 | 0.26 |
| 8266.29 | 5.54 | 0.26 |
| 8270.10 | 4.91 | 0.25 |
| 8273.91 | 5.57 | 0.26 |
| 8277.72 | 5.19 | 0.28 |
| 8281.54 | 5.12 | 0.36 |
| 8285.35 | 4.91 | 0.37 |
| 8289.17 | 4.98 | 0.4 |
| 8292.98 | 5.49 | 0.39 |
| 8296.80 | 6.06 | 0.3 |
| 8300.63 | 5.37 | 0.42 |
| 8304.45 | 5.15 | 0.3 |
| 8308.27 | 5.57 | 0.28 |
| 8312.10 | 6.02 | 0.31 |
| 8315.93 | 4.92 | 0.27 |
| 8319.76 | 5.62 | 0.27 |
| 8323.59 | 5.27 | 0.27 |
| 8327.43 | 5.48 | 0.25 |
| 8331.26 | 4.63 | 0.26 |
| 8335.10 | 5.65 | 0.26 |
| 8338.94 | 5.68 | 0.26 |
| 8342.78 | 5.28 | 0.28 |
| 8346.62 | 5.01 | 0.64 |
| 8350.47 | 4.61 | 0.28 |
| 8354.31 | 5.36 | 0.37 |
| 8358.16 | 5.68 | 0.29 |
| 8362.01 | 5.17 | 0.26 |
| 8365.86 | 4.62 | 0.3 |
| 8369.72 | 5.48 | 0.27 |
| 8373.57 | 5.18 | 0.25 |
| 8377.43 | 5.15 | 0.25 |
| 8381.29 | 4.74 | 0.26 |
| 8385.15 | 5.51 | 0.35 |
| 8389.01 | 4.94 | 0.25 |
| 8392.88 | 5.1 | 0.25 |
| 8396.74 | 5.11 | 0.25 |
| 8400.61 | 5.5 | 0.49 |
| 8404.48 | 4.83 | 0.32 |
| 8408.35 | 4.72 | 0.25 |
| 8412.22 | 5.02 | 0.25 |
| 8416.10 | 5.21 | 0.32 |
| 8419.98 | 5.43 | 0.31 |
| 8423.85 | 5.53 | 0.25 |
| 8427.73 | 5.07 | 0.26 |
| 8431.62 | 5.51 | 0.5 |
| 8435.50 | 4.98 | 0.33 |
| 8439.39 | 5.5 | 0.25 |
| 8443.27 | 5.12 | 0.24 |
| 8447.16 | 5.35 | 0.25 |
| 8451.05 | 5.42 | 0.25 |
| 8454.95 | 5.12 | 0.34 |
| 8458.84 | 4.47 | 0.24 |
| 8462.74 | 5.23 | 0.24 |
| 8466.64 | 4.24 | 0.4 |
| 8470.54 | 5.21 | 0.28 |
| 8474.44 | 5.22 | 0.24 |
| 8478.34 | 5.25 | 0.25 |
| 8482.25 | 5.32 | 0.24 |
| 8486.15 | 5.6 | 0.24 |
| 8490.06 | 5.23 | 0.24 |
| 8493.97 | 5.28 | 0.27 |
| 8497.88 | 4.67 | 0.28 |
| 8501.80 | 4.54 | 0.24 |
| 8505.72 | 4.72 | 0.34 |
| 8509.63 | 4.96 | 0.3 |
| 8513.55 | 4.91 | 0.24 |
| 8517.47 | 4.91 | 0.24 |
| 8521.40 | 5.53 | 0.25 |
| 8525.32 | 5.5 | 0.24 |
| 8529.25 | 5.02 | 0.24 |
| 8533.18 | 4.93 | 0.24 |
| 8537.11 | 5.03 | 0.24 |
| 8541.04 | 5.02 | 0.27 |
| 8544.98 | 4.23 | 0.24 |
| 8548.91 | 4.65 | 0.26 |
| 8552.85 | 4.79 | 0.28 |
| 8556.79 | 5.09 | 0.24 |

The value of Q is 5.15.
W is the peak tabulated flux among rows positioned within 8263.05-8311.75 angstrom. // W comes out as 6.06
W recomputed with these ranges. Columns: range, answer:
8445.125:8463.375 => 5.42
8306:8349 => 6.02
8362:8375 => 5.48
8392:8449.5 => 5.53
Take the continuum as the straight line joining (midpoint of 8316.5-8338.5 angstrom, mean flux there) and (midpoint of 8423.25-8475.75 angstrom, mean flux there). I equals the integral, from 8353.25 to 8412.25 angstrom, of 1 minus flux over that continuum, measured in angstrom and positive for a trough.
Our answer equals 1.2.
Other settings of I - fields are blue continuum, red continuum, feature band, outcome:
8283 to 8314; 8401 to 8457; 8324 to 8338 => 0.3 angstrom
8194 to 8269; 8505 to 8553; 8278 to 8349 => -2.3 angstrom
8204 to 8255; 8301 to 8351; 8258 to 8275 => -0.2 angstrom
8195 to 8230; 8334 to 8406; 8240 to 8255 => 0.7 angstrom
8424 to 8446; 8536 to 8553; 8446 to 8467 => 0.6 angstrom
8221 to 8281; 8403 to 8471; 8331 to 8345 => -0.6 angstrom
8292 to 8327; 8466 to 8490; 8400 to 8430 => 0.9 angstrom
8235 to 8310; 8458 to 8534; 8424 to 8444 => -0.6 angstrom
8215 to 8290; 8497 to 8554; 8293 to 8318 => -1.8 angstrom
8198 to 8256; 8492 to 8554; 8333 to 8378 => -1.3 angstrom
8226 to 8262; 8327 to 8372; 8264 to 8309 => -1.4 angstrom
